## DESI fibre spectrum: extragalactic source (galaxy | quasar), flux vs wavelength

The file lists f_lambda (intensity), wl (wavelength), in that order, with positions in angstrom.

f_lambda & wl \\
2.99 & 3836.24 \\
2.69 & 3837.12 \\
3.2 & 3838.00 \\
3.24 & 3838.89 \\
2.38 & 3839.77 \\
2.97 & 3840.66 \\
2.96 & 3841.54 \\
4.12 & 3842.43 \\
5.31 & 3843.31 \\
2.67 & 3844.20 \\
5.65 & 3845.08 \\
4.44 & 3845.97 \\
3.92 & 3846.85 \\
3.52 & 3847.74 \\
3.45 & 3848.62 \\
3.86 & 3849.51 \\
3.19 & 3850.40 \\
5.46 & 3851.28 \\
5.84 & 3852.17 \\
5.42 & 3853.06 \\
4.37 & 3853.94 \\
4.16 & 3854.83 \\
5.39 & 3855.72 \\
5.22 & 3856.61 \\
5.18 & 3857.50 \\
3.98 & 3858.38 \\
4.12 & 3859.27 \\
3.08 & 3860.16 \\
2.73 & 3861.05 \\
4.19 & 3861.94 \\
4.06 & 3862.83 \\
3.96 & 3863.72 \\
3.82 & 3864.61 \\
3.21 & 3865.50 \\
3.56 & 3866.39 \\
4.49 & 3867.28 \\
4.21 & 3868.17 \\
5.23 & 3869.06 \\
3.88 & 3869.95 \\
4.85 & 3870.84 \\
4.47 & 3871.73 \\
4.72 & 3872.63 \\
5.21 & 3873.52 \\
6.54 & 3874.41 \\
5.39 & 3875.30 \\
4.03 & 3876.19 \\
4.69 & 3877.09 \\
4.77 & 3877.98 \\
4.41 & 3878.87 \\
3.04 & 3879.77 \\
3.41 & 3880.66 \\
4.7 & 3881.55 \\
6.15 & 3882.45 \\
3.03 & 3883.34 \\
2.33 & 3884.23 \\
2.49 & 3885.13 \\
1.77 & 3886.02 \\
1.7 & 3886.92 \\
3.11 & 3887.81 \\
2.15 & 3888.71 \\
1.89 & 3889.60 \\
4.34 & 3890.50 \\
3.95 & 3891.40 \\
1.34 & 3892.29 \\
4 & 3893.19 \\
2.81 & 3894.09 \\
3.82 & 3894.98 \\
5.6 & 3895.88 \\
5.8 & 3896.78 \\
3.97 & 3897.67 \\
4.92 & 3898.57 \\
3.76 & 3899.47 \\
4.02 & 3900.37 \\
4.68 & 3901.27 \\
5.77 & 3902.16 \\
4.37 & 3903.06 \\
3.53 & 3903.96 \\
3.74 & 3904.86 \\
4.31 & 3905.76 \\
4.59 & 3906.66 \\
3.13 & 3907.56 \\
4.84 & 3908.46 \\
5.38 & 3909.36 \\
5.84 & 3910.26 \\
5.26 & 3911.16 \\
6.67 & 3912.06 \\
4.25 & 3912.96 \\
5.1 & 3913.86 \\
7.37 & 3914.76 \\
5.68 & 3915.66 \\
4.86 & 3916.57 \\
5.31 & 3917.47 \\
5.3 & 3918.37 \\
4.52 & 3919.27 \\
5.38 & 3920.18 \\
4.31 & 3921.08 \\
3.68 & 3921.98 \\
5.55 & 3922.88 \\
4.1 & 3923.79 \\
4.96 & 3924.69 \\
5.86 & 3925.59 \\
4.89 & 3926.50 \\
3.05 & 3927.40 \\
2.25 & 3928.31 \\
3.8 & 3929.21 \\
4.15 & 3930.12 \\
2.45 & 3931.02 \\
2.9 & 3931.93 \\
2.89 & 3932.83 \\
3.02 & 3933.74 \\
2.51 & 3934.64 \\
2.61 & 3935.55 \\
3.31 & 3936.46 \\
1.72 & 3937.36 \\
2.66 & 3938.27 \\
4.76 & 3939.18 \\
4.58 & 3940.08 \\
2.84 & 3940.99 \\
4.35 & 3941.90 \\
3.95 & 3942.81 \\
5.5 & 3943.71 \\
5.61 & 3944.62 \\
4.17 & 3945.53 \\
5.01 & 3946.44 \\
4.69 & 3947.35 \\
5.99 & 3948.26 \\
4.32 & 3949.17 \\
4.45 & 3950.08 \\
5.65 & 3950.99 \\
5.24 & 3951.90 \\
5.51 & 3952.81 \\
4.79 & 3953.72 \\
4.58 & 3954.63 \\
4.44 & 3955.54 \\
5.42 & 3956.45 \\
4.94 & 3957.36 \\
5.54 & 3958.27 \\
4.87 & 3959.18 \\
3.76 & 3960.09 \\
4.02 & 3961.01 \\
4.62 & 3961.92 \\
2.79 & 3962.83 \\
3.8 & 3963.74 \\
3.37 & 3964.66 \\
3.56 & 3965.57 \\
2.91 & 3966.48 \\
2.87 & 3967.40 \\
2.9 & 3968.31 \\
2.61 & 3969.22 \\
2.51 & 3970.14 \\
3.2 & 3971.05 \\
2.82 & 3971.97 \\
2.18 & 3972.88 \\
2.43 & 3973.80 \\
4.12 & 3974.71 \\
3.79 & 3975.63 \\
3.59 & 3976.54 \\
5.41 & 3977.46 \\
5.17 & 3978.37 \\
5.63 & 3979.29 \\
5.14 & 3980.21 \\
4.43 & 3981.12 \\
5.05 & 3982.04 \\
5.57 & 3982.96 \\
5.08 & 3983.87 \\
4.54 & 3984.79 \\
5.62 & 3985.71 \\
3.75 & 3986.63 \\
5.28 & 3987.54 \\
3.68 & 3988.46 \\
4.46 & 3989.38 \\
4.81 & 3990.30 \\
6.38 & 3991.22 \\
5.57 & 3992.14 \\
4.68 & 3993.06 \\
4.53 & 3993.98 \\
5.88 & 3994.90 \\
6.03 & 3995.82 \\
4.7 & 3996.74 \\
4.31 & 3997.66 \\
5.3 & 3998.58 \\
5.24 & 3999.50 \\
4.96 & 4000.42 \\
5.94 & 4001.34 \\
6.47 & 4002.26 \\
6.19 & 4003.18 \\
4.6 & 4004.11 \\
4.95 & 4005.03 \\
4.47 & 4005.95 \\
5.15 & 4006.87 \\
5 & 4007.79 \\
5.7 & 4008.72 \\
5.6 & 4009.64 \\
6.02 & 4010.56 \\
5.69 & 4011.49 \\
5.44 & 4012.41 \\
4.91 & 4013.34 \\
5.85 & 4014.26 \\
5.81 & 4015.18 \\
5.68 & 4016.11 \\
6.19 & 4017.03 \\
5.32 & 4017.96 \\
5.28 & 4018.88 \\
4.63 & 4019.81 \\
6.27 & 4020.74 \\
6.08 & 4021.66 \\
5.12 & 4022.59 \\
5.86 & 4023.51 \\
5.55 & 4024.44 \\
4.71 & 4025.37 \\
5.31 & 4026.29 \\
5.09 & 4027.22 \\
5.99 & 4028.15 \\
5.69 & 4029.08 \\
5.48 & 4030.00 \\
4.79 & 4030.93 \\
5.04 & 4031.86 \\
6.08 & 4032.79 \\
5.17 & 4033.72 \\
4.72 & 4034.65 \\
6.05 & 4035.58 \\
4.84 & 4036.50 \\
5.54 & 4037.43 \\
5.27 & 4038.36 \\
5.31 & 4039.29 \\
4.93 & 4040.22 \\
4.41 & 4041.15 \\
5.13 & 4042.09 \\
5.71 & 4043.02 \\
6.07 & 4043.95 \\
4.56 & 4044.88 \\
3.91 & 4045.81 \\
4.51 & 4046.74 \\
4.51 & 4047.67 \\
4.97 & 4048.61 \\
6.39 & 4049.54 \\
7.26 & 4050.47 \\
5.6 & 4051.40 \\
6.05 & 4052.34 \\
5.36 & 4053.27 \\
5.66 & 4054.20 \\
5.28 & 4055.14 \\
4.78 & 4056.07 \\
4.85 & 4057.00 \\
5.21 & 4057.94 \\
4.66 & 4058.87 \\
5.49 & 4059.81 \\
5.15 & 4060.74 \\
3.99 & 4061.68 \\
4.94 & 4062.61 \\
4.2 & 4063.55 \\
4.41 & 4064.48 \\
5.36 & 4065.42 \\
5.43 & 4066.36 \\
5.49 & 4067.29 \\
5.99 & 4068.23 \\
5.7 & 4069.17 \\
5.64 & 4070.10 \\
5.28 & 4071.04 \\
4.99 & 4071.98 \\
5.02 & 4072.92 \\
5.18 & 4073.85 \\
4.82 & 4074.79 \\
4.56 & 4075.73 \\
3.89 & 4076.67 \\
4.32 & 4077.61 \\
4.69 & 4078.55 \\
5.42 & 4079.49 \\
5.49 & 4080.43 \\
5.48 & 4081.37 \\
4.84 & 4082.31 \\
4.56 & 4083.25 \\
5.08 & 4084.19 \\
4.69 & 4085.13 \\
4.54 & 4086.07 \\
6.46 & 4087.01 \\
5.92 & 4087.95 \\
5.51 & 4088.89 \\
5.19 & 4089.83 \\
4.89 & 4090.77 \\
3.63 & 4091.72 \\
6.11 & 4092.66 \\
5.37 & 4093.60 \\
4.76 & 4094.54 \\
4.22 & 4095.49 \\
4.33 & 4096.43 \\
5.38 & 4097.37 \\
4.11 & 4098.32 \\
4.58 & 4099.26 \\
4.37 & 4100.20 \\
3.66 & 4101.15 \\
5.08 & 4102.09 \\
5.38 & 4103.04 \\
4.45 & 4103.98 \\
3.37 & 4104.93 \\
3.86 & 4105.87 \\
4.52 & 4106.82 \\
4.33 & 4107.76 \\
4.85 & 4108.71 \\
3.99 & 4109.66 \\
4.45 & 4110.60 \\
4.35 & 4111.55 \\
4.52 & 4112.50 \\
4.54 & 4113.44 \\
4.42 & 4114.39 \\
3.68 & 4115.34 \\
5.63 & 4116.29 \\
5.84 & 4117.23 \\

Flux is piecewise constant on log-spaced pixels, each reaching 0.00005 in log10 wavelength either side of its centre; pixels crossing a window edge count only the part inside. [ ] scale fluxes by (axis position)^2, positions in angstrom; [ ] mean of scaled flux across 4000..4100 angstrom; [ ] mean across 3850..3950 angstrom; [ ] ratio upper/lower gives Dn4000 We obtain 1.33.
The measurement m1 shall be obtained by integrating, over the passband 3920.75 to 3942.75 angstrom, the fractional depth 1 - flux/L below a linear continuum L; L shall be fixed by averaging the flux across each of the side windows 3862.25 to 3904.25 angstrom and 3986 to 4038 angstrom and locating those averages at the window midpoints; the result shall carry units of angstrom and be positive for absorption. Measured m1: 4.2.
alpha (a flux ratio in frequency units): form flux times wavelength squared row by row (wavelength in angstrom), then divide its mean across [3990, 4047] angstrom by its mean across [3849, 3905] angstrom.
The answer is 1.40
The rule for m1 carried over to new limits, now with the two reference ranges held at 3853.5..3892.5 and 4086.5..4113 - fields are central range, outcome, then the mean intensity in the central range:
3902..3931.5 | -4.1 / 4.66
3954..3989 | 1.4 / 4.11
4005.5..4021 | -3.7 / 5.46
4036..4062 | -3.8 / 5.2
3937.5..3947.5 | -0.2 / 4.28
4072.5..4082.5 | -0.6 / 4.88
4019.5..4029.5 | -2.3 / 5.49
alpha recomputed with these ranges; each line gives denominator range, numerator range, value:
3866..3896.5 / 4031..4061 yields 1.47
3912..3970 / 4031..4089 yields 1.29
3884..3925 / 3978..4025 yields 1.30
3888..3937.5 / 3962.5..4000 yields 1.06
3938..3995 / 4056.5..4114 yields 1.17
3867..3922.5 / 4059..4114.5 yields 1.23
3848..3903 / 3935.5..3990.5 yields 1.08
